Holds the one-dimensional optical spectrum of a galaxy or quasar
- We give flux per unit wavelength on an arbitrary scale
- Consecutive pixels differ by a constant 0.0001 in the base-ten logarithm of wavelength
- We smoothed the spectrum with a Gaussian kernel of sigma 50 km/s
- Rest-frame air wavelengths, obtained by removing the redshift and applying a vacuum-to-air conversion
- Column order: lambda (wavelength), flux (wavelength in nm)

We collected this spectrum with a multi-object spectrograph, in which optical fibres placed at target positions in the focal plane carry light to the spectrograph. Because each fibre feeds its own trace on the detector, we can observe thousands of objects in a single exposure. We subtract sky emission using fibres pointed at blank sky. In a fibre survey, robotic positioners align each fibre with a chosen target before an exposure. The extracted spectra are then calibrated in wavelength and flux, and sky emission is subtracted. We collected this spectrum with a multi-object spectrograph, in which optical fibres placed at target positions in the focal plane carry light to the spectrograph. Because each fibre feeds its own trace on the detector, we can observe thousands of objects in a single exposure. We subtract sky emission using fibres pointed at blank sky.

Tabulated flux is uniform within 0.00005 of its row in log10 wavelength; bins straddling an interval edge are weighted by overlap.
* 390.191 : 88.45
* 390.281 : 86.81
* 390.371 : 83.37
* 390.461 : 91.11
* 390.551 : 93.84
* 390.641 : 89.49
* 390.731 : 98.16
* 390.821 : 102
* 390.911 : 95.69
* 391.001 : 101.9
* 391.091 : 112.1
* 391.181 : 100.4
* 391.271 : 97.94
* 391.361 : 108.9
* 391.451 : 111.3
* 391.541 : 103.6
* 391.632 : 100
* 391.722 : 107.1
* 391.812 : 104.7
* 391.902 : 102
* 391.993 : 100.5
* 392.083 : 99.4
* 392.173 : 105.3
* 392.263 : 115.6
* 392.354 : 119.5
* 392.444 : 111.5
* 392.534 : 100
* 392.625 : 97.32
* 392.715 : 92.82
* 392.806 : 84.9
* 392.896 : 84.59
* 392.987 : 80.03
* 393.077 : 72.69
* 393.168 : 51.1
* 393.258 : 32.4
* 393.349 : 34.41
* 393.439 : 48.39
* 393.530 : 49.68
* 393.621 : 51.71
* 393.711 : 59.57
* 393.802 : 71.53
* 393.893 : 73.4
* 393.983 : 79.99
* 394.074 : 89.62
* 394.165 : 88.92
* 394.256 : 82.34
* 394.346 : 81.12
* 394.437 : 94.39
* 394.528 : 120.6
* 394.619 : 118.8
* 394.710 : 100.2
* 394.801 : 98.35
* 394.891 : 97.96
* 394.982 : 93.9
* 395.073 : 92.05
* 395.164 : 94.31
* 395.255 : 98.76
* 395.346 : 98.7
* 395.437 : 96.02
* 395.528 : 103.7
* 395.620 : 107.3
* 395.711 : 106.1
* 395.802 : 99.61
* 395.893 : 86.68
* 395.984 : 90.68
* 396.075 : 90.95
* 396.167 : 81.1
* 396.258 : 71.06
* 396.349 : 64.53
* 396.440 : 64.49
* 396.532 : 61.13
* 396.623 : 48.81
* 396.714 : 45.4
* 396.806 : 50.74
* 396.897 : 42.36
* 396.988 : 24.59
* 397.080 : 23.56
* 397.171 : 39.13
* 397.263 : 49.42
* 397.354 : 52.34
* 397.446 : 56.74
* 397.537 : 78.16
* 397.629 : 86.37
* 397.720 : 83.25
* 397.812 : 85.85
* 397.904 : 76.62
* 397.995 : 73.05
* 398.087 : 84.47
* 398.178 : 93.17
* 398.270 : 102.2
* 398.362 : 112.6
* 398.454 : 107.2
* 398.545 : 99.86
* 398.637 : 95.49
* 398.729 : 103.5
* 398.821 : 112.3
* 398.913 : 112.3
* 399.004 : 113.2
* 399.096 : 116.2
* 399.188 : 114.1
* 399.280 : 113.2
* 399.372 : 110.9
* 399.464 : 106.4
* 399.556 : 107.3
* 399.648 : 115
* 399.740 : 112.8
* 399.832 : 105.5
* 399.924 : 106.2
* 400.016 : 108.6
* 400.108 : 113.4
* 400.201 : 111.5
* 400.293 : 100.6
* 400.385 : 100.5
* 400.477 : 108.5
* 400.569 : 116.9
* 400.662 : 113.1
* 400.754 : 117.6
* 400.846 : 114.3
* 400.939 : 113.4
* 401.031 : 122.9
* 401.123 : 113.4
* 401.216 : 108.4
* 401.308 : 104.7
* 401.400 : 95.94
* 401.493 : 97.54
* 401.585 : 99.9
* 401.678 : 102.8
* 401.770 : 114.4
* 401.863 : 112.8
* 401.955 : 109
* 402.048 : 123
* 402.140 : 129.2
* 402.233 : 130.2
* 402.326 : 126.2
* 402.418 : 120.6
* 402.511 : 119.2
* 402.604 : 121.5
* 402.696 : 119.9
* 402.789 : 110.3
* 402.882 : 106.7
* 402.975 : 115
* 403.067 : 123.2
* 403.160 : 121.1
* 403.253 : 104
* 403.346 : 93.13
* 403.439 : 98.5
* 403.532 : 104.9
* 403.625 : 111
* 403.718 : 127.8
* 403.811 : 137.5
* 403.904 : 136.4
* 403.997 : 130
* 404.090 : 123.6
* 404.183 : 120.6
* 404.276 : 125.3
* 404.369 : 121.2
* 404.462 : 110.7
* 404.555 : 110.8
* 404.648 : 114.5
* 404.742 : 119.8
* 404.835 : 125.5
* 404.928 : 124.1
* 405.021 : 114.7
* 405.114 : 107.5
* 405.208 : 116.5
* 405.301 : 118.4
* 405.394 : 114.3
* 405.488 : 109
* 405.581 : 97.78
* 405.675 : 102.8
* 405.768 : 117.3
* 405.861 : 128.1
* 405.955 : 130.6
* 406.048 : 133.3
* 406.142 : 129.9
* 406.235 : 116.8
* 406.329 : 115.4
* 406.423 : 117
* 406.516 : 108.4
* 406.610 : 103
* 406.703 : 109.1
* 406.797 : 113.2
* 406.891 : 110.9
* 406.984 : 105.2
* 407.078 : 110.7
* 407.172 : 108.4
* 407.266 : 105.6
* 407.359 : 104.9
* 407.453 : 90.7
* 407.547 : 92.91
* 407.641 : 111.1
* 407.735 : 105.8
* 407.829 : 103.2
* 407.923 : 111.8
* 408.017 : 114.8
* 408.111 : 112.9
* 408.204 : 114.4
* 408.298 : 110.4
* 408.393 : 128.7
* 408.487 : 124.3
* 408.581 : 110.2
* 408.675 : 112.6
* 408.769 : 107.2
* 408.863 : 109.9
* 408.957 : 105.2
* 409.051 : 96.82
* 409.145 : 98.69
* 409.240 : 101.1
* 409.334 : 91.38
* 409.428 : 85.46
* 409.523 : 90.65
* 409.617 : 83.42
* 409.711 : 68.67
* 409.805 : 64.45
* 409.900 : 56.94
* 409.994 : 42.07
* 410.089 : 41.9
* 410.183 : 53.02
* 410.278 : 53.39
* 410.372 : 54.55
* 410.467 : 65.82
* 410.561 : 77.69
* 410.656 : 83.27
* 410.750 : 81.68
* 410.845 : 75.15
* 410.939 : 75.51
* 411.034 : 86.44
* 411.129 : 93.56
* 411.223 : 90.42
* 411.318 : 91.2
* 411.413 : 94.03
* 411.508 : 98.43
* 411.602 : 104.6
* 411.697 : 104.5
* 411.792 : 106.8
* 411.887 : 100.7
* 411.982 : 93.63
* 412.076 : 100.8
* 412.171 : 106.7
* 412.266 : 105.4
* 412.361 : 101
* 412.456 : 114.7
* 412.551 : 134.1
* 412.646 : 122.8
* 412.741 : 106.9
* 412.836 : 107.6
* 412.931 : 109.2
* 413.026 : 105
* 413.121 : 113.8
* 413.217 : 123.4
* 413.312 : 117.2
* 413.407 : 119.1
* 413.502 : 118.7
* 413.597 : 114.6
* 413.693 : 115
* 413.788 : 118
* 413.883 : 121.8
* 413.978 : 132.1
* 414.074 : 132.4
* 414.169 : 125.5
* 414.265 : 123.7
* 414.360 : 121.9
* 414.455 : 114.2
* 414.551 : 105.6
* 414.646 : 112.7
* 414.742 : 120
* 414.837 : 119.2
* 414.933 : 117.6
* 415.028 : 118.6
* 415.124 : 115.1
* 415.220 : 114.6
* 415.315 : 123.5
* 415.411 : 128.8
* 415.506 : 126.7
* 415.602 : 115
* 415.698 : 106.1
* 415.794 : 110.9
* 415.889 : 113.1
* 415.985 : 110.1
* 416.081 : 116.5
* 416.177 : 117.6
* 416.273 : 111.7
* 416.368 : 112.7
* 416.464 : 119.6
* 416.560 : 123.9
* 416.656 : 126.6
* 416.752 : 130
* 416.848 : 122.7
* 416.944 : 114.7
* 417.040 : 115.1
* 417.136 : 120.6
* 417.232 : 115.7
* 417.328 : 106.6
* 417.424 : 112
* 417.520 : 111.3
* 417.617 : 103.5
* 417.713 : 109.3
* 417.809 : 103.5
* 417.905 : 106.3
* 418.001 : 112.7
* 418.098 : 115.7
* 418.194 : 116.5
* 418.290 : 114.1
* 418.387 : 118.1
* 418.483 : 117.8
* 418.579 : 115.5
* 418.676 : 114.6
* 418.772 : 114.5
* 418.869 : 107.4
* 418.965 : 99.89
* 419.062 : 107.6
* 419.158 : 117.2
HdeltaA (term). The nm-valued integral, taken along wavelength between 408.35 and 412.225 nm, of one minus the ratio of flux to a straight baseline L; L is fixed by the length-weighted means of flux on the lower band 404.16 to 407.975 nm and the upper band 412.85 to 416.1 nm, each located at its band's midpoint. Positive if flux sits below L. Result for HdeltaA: 0.91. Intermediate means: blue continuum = 113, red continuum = 118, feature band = 88.1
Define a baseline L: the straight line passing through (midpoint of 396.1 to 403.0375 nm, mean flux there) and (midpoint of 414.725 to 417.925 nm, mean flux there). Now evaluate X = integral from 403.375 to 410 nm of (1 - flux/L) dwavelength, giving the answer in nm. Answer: -0.305 nm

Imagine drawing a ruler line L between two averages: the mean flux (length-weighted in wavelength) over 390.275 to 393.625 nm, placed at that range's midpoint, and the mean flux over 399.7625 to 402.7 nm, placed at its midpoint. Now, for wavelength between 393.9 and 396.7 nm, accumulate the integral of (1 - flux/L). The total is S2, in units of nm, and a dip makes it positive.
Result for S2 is 0.25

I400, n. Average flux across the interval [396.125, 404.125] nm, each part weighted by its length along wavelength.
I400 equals 99.3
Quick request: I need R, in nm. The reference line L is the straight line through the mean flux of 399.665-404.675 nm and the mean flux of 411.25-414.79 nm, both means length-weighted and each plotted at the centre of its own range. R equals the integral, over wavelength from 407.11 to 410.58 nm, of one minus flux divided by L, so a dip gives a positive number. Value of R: 0.63 nm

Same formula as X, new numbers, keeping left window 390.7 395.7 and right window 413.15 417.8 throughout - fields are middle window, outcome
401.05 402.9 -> -0.22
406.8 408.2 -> 0.02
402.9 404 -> -0.14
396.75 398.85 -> 0.48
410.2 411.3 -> 0.35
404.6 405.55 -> -0.10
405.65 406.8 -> -0.12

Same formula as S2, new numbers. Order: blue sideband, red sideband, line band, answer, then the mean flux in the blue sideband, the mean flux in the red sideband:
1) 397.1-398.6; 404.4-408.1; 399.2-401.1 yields -0.489 nm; 79.2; 112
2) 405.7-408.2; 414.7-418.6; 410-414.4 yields 0.535 nm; 112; 116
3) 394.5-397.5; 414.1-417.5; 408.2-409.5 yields -0.037 nm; 77.6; 117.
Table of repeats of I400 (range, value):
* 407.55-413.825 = 97.6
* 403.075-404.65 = 117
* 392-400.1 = 86.1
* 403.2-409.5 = 112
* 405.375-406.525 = 117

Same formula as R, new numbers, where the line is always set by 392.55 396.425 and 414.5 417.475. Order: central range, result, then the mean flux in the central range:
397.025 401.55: -0.33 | 98.1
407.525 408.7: -0.08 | 112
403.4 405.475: -0.41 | 119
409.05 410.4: 0.45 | 71.5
